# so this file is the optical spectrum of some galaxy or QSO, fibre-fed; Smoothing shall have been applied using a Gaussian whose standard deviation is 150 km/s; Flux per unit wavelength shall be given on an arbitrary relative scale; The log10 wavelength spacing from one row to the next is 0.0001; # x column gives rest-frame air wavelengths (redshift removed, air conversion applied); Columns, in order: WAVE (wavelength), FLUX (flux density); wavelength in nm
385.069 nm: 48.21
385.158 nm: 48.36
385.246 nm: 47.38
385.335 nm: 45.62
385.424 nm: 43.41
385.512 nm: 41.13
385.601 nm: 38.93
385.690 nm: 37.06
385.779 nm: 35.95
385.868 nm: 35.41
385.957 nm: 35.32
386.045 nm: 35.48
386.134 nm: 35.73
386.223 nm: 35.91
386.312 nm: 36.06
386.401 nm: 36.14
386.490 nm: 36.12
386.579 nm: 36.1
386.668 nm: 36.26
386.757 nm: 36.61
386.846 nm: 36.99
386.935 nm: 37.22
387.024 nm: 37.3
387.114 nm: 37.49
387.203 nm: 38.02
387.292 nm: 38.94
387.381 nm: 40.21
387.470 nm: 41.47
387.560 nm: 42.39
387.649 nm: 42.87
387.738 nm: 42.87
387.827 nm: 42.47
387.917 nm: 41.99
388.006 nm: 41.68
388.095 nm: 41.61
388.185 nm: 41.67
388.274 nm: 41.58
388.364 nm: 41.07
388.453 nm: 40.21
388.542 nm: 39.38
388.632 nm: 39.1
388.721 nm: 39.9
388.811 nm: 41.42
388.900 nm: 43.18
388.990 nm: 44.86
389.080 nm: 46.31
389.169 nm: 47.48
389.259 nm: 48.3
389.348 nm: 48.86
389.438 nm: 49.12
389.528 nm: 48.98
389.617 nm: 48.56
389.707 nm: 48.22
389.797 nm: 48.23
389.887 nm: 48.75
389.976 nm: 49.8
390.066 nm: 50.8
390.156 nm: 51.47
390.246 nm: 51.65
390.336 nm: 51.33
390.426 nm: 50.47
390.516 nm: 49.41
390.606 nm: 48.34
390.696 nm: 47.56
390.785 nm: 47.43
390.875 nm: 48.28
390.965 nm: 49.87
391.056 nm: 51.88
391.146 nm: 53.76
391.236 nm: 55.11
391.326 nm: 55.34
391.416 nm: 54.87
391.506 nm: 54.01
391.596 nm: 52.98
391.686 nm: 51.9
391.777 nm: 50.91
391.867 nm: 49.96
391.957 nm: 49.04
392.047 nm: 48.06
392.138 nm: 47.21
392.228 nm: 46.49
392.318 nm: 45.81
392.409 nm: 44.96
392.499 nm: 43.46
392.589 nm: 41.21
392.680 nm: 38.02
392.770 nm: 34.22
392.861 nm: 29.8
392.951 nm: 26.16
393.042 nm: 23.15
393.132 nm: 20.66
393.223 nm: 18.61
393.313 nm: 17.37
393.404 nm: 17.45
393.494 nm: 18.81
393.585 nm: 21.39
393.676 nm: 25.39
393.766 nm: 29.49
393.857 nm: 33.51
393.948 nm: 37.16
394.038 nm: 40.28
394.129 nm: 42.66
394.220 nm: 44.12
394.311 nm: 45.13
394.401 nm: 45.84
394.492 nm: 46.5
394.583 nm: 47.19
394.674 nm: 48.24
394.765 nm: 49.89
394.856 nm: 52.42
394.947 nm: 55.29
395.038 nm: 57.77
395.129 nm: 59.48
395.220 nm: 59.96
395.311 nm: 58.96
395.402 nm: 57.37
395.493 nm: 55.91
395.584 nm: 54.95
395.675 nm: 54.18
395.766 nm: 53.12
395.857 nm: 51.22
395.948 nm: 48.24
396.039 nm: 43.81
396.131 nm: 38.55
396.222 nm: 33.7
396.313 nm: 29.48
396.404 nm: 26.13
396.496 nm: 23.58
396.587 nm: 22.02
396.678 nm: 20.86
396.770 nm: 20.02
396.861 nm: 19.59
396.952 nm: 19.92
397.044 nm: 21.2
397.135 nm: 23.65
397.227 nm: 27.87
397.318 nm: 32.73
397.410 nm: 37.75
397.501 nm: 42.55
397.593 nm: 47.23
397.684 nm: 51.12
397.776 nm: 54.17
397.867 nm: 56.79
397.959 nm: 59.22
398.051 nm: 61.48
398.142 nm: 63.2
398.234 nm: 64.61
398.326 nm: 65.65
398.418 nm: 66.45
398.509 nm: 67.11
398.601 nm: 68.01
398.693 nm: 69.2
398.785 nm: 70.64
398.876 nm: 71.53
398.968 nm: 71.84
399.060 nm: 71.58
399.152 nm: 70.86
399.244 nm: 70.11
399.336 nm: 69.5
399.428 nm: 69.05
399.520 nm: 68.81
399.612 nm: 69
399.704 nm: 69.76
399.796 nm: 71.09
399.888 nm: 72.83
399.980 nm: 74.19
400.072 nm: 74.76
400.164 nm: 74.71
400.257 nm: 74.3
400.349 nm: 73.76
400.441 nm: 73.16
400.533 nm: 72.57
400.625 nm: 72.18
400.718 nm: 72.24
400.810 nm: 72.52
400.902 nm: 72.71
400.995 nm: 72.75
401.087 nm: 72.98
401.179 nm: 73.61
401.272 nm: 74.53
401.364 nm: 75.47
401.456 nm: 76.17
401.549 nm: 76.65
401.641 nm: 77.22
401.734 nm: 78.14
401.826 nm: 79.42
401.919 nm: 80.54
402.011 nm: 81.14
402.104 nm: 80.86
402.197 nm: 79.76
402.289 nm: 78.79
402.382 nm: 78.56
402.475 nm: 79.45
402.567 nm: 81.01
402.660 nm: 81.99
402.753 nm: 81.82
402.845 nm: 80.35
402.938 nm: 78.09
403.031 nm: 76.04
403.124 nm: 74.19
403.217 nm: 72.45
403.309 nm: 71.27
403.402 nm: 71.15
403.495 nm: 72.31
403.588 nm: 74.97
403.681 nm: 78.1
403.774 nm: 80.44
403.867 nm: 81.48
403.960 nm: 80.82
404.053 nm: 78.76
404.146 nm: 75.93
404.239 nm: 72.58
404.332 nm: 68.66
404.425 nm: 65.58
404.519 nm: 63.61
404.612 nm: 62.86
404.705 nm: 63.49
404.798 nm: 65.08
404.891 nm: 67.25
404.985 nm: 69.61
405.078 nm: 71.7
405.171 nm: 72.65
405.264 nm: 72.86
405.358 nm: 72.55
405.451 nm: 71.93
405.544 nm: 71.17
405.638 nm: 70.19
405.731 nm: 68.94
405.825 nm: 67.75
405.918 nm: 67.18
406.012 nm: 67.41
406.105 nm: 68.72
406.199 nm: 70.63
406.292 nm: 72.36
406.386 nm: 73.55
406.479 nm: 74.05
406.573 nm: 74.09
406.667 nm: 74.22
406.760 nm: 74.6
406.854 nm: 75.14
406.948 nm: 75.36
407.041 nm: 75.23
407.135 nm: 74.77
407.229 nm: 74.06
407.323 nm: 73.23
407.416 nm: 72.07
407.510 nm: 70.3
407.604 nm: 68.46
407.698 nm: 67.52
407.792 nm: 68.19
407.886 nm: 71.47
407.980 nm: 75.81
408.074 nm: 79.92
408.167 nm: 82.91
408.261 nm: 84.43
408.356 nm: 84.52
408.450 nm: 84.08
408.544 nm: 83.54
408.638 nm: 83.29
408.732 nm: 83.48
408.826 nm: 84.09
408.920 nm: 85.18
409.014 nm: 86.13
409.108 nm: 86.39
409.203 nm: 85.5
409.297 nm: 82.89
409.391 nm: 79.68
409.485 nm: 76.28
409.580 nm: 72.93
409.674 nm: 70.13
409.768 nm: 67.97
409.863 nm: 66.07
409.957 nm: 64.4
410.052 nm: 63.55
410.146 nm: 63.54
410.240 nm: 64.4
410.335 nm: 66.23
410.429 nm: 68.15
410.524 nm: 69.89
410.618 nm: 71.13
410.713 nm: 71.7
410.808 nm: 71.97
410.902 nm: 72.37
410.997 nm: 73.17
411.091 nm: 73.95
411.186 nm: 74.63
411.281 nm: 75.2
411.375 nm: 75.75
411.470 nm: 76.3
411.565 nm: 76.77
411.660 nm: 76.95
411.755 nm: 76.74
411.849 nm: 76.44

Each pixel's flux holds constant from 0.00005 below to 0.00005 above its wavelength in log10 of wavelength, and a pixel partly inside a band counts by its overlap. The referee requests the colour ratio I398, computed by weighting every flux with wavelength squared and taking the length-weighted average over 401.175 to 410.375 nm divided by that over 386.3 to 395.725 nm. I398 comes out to 1.84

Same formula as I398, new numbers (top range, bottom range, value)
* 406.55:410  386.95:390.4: 1.92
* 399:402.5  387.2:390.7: 1.75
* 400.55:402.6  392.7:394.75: 2.43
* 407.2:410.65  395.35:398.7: 1.79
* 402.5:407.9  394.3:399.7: 1.49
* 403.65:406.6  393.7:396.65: 1.67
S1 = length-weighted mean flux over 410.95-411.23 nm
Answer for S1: 74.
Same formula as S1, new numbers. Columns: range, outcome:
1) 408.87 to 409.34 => 85.2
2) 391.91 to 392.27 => 47.7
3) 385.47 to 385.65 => 39.8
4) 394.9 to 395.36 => 58.3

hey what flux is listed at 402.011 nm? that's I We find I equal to 81.14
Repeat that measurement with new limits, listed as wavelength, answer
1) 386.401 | 36.14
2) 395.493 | 55.91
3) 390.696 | 47.56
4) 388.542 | 39.38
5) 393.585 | 21.39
